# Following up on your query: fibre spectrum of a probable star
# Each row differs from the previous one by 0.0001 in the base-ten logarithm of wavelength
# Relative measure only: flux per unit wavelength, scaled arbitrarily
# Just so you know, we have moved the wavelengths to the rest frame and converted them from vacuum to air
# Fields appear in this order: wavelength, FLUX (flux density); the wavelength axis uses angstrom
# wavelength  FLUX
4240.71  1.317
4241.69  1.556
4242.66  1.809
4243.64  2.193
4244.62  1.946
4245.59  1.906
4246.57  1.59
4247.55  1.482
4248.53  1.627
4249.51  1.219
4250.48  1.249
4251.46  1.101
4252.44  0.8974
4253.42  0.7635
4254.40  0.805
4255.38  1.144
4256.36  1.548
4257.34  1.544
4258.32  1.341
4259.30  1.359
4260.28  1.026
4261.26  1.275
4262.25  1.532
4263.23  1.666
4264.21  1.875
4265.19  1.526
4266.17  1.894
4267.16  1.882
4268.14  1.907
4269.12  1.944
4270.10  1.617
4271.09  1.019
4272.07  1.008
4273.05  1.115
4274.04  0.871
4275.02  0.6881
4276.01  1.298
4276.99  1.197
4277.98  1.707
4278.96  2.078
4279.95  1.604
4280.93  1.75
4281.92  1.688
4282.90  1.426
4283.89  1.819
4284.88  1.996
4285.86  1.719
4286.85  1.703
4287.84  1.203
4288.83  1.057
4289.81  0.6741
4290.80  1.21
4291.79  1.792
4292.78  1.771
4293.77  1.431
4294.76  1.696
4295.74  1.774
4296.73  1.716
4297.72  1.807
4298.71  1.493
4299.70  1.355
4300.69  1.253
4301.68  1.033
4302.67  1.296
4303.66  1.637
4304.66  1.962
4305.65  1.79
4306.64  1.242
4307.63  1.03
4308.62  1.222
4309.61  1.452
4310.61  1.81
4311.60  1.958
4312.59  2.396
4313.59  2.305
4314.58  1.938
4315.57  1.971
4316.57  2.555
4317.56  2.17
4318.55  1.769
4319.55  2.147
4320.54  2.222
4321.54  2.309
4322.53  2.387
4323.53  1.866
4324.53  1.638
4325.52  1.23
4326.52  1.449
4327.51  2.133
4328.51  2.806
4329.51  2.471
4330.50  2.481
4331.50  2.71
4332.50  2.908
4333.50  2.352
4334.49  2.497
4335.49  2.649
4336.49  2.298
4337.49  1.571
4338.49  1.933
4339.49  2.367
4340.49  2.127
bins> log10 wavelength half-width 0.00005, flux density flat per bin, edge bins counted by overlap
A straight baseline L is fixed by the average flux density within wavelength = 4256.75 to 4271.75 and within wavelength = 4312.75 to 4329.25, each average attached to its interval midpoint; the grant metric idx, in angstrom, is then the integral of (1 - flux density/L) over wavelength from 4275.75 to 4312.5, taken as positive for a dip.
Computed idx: 5.6 angstrom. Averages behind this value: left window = 1.55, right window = 2.07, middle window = 1.54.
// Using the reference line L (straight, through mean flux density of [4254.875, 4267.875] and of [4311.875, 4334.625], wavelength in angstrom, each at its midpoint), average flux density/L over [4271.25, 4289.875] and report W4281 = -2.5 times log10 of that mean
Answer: 0.22 mag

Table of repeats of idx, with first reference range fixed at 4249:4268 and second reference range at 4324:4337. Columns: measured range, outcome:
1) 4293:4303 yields 2.0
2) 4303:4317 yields 1.6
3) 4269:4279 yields 1.9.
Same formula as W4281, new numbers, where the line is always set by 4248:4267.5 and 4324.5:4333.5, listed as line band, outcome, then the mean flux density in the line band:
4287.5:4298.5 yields 0.22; 1.47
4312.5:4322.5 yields -0.04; 2.18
